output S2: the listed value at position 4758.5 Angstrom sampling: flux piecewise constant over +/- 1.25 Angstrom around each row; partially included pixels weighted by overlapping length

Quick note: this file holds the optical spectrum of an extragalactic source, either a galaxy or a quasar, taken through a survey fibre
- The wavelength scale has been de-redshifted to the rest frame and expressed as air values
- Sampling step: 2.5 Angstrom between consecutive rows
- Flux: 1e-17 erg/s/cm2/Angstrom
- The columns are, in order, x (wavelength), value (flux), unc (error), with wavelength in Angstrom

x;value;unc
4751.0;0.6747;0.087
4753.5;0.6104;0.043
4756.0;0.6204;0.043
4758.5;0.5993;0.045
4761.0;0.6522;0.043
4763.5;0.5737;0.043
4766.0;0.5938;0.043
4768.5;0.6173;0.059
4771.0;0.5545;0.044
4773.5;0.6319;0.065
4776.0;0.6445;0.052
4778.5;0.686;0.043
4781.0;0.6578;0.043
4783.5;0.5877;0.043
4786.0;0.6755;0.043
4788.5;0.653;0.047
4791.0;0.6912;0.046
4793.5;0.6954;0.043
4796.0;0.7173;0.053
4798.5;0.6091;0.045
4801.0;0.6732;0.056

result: 0.5993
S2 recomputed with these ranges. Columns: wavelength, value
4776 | 0.6445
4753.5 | 0.6104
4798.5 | 0.6091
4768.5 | 0.6173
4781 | 0.6578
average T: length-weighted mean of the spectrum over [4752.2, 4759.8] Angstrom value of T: 0.611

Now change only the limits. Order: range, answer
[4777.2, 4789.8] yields 0.652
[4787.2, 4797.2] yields 0.689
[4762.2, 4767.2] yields 0.584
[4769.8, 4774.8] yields 0.594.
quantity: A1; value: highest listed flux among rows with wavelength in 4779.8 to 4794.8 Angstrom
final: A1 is 0.6954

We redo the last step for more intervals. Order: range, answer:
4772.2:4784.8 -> 0.686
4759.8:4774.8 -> 0.6522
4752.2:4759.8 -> 0.6204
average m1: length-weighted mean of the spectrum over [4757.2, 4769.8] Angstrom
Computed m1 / 0.607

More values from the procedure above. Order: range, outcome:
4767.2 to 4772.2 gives 0.586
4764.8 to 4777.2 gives 0.608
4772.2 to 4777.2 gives 0.637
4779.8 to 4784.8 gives 0.623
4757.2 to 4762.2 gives 0.625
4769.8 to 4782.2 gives 0.635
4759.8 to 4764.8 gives 0.612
